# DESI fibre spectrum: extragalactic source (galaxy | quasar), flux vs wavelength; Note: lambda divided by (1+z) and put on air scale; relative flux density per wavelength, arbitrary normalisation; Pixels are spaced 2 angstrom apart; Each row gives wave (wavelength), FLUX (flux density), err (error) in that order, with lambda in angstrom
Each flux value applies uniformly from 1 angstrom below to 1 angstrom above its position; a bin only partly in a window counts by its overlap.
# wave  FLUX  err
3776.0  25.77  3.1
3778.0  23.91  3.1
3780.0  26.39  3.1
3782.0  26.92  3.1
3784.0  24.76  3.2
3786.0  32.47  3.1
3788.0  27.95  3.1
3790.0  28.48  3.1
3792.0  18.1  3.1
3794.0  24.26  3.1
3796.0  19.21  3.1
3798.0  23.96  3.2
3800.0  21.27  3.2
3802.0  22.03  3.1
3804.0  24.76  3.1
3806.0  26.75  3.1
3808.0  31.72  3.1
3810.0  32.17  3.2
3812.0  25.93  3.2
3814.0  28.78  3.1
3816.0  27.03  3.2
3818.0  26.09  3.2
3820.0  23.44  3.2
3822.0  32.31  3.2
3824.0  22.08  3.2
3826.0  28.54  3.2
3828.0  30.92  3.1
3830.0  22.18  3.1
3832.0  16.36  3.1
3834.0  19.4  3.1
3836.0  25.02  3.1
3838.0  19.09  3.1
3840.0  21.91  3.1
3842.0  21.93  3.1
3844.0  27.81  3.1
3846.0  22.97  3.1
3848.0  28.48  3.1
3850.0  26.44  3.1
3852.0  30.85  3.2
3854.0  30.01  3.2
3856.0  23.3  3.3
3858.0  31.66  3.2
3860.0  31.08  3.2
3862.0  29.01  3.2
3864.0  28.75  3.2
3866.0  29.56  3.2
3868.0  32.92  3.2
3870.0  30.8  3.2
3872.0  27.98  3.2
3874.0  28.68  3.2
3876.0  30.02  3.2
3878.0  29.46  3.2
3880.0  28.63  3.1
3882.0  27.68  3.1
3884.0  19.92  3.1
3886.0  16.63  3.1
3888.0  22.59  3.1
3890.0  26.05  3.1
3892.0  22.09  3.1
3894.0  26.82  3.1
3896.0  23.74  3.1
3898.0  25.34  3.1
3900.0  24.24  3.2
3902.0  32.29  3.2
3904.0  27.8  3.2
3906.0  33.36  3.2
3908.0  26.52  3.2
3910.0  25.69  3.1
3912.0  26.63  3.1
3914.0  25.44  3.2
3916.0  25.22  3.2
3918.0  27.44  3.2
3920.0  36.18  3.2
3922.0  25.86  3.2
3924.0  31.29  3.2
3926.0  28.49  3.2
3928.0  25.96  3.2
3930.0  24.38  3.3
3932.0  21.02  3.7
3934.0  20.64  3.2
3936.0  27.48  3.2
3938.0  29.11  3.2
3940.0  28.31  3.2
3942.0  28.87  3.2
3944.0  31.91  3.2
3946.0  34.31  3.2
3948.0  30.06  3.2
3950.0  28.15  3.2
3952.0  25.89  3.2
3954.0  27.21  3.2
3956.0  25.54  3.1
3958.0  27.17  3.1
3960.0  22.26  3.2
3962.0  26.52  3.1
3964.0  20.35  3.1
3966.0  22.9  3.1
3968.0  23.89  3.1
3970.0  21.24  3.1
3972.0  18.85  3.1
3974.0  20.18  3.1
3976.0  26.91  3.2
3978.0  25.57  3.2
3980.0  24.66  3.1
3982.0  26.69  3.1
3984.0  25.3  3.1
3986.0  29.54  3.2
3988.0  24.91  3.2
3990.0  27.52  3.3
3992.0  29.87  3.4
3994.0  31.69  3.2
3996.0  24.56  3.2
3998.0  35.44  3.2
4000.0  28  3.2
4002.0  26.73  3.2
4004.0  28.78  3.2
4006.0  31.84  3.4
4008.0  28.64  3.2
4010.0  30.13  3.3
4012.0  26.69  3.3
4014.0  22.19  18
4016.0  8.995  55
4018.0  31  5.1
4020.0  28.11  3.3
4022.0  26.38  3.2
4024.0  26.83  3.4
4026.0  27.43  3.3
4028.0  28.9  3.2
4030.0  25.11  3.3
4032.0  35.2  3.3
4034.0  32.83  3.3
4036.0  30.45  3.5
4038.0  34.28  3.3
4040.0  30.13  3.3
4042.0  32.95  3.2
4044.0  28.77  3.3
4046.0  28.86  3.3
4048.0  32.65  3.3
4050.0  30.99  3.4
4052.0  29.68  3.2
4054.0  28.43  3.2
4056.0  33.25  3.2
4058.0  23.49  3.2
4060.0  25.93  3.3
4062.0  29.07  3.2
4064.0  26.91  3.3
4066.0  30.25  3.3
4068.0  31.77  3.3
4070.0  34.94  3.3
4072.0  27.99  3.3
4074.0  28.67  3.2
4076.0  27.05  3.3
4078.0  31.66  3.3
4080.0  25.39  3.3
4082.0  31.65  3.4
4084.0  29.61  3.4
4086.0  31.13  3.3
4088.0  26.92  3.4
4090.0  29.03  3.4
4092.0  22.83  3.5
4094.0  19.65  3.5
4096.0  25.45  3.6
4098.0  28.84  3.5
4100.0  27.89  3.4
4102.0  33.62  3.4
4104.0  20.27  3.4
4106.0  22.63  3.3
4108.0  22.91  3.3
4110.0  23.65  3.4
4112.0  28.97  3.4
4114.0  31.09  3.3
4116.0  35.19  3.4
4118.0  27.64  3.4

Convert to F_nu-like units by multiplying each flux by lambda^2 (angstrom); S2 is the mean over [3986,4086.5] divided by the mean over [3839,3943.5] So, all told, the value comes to 1.1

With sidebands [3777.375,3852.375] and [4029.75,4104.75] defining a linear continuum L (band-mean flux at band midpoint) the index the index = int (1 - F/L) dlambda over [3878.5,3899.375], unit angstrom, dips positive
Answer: 1.8 angstrom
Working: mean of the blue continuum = 25.3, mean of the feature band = 24.1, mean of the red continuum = 29.1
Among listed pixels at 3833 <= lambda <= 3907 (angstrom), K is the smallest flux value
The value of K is 16.63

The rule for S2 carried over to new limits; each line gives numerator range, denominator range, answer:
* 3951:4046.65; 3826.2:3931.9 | 1.08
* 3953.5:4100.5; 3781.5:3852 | 1.22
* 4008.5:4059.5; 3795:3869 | 1.21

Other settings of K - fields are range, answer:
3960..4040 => 8.995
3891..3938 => 20.64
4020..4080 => 23.49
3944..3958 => 25.54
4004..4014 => 22.19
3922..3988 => 18.85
